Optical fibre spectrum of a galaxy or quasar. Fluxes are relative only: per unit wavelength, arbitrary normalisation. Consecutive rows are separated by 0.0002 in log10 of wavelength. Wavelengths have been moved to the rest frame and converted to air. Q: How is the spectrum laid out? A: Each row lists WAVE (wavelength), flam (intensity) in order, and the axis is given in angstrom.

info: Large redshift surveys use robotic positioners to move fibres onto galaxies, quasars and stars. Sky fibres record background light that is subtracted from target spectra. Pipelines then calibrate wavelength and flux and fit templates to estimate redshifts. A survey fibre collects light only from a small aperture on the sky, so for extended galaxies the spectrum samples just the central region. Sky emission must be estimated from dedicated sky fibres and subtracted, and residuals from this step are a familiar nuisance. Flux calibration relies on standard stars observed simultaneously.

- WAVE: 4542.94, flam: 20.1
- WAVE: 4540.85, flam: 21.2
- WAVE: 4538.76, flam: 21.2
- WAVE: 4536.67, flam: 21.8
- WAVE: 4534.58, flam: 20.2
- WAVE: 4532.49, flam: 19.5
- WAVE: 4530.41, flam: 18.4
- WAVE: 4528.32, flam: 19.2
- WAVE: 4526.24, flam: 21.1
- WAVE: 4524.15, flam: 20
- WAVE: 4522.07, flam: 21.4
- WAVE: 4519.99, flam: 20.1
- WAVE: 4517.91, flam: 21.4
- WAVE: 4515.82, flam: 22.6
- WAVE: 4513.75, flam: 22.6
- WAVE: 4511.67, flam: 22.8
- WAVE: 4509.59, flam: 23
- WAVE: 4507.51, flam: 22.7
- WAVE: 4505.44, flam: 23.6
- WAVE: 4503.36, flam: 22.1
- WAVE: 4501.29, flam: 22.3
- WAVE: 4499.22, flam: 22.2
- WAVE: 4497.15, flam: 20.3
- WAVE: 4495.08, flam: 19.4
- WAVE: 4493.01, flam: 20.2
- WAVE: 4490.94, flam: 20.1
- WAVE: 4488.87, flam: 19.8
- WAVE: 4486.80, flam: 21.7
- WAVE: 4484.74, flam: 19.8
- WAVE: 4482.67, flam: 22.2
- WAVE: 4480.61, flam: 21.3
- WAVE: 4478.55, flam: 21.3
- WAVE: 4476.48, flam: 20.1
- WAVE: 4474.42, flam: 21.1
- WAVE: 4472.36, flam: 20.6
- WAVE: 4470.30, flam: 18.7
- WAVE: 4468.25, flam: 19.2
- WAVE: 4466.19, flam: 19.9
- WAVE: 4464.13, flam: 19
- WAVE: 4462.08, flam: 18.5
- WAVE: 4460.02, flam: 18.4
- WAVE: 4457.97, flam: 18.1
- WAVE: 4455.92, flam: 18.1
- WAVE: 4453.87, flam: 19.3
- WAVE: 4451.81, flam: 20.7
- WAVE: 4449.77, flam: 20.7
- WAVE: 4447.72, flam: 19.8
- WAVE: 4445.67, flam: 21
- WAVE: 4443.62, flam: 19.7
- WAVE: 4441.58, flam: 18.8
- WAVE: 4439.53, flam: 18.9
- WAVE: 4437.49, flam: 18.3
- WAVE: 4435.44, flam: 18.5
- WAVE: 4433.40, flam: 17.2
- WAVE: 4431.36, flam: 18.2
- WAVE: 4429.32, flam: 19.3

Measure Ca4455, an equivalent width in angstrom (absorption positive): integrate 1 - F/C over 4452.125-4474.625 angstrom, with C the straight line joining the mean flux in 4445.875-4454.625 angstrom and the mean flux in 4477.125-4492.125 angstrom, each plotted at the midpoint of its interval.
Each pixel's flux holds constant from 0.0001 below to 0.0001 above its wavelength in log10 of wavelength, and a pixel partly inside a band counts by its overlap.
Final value 1.4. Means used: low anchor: 20.2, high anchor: 20.8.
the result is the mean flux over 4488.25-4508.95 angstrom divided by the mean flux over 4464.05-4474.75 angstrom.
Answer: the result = 1.08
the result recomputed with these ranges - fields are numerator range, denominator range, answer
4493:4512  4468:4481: 1.08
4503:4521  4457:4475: 1.16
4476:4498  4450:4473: 1.07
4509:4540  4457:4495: 1.05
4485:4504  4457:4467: 1.11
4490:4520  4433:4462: 1.14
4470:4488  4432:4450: 1.09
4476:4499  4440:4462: 1.06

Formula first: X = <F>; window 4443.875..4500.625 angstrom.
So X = 20.1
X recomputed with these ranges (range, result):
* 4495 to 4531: 21.5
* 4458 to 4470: 18.9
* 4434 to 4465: 19.2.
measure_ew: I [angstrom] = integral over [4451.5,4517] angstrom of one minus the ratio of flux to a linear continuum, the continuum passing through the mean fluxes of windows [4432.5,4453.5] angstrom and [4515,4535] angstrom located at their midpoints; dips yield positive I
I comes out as -2.6 angstrom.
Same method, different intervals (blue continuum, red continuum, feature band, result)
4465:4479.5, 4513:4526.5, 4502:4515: -1.1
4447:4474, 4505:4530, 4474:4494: -0.5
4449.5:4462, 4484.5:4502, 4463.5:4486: -0.5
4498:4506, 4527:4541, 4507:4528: -0.3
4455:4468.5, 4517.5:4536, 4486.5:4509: -2.1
